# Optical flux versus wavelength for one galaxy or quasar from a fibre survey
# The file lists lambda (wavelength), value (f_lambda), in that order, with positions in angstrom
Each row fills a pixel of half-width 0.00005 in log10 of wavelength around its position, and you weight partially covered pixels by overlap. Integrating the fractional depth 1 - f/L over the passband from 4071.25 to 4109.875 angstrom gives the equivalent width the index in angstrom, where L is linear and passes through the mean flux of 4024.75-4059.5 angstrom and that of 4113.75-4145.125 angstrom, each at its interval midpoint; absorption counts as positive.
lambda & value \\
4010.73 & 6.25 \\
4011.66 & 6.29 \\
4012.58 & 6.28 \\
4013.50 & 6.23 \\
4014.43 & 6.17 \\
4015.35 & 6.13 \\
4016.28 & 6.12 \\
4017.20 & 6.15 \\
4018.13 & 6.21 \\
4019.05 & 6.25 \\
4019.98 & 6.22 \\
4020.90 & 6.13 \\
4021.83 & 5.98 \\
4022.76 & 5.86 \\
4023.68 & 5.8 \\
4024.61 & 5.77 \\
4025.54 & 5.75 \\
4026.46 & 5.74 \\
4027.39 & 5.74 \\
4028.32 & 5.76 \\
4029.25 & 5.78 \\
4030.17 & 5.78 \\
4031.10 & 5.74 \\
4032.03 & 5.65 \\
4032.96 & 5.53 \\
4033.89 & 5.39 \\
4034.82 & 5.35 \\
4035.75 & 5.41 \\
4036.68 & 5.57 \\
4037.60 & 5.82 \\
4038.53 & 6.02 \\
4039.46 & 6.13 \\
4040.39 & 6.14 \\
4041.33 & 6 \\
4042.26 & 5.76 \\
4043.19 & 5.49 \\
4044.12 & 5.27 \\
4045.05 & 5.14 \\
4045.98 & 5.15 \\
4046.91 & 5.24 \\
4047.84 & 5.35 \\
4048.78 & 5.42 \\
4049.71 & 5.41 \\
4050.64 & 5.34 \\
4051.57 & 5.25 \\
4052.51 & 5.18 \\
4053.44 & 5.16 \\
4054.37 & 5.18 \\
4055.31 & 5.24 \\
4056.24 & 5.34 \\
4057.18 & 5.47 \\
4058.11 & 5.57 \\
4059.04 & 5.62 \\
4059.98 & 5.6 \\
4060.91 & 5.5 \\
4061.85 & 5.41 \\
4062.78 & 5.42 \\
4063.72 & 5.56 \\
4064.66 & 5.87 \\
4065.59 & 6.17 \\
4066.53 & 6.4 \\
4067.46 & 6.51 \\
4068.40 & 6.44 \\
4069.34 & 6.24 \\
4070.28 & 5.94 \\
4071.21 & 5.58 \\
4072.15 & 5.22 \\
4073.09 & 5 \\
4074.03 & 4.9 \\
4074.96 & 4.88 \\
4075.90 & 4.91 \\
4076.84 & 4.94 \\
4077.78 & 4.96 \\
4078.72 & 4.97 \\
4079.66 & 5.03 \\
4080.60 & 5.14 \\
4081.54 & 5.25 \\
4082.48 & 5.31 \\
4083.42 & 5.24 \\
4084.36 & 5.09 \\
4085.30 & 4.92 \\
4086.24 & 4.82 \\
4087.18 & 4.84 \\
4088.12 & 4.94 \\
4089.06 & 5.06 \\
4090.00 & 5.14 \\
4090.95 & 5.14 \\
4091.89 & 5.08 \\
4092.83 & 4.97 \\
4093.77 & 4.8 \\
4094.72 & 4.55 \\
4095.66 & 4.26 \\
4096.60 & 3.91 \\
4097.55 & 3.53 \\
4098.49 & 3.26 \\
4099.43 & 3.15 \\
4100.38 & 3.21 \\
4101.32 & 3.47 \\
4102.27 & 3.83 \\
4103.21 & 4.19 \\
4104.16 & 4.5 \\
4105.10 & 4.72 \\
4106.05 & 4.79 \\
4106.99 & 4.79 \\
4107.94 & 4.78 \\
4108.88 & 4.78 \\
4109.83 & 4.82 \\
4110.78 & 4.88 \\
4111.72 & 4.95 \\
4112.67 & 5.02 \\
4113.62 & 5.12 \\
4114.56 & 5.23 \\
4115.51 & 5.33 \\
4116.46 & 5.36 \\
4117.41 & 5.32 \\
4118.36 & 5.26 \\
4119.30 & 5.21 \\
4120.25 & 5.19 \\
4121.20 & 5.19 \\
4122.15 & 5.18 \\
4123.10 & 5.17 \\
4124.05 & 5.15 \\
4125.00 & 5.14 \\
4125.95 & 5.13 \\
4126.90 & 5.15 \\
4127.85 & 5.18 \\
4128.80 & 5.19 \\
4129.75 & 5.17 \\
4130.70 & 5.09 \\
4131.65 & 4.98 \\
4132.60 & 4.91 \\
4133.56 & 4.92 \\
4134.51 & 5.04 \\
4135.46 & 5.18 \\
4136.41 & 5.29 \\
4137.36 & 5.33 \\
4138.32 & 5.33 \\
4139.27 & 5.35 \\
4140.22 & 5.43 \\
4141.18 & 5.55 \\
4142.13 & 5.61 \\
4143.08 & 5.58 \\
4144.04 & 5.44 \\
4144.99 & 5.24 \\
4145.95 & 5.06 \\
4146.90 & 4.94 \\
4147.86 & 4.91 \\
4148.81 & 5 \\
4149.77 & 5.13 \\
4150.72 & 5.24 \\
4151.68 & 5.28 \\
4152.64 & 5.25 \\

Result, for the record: 5.1 angstrom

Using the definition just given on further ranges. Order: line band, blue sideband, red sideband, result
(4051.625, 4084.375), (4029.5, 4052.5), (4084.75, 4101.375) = -3.2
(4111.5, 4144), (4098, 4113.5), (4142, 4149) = -2.7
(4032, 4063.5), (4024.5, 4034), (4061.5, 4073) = 1.6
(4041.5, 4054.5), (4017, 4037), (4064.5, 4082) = 0.7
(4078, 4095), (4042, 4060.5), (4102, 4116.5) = 0.0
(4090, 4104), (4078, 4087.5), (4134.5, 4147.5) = 2.7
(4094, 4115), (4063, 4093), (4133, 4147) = 3.8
